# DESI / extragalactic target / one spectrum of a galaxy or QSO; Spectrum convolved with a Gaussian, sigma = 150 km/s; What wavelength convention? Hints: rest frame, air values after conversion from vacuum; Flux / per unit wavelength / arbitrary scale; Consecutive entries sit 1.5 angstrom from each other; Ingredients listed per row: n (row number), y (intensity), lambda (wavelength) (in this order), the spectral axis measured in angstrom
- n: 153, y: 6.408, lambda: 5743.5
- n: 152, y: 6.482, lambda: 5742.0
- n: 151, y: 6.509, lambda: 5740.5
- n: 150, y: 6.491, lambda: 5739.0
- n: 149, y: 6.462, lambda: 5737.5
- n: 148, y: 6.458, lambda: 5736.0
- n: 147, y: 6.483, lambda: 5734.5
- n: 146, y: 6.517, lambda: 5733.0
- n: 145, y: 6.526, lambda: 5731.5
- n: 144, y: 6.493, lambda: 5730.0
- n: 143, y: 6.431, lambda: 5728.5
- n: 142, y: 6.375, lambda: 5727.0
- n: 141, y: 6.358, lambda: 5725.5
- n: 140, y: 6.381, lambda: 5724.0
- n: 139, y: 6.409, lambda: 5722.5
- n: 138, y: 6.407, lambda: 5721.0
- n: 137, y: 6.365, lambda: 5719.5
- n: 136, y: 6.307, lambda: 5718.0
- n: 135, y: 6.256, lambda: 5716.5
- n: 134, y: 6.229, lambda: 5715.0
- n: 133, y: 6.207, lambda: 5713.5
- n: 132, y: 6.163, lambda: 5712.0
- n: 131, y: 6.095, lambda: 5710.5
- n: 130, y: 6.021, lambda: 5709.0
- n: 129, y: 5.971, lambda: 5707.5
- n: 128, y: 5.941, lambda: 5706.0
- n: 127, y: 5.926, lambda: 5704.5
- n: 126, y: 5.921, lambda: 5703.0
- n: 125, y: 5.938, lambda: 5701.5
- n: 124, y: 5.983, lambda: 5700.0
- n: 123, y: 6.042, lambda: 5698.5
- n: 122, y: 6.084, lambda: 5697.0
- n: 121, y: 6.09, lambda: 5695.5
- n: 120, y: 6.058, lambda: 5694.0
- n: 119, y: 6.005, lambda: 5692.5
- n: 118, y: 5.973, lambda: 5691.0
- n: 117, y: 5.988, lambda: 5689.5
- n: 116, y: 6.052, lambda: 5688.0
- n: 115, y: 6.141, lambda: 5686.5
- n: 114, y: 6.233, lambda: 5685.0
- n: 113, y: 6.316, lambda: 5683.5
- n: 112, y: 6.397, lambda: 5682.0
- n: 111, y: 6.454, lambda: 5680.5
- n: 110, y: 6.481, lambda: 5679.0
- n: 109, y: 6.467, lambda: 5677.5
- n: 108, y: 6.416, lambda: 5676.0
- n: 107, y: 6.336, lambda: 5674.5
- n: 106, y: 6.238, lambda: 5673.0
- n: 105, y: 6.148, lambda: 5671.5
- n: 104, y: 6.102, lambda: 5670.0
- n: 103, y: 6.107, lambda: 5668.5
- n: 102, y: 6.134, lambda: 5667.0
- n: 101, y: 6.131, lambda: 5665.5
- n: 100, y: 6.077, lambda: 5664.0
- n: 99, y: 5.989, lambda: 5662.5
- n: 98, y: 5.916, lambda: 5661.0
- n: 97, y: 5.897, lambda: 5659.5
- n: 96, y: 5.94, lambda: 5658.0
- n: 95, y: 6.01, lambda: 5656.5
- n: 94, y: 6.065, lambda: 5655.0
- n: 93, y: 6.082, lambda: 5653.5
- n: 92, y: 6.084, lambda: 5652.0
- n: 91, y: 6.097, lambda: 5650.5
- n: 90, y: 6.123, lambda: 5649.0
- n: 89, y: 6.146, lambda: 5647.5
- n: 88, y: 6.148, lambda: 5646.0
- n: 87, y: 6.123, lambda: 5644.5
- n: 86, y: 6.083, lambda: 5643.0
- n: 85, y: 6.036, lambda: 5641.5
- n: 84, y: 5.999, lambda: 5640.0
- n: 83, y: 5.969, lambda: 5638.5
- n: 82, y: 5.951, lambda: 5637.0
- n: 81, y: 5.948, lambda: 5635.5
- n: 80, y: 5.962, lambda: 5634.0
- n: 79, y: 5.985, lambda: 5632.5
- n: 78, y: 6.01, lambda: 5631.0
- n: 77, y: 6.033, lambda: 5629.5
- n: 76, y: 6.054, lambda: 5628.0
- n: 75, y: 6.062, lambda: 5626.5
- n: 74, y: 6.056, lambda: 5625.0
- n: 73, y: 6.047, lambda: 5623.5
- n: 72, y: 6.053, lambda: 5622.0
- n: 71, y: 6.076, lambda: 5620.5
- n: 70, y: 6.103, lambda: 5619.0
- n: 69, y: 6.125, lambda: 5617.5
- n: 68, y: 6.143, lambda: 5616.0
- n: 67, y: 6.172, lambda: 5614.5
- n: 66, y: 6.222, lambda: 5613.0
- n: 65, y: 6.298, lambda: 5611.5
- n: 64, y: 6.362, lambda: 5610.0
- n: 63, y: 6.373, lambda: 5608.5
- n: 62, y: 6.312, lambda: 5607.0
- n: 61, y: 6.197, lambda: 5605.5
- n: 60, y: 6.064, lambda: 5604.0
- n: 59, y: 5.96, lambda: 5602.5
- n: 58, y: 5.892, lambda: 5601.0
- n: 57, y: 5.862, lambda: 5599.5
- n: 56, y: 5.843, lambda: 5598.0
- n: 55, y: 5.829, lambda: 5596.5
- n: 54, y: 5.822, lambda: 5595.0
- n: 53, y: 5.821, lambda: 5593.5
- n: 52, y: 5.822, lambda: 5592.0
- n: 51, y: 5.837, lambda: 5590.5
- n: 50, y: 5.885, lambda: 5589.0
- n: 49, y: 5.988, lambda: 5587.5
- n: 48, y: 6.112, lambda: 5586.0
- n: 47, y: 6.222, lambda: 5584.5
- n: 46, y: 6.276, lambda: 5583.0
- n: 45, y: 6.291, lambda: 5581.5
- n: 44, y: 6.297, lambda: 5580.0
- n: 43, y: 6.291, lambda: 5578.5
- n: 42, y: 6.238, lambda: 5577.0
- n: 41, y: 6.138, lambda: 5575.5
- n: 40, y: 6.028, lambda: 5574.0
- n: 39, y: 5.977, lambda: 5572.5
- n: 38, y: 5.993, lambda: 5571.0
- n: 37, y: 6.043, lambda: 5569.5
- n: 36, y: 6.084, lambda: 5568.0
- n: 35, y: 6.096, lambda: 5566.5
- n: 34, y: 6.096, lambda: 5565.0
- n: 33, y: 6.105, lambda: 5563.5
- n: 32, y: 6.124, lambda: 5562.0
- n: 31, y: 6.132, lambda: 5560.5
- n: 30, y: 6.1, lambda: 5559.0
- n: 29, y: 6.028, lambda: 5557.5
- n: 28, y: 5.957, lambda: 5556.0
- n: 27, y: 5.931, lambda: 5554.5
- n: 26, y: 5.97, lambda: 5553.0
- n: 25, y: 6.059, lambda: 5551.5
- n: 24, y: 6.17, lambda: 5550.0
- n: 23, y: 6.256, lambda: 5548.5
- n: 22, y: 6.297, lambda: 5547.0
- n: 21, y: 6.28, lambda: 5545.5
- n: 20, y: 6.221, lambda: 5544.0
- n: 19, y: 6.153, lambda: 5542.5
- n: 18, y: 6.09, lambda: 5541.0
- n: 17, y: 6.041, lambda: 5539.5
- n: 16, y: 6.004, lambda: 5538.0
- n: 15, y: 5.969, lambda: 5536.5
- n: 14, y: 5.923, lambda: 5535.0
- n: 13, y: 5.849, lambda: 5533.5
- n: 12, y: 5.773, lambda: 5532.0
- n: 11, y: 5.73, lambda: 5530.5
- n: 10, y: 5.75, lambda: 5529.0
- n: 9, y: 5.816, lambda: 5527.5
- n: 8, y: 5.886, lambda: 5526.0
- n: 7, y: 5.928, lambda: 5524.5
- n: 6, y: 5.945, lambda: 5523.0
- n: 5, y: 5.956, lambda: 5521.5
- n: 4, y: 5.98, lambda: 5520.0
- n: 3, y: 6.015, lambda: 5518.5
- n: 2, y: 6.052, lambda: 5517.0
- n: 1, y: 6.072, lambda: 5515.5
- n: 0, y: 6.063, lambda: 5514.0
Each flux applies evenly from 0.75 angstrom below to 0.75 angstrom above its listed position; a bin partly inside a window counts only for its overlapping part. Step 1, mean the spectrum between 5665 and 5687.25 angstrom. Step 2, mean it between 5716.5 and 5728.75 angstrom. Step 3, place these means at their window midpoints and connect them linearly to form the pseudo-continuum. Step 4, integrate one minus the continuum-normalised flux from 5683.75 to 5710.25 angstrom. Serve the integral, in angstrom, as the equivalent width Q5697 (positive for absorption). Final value 1.2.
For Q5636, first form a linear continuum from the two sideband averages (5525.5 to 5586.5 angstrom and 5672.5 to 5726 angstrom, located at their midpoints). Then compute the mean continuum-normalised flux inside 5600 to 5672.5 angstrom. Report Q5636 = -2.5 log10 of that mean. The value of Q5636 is 0.01 mag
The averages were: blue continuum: 6.07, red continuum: 6.18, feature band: 6.08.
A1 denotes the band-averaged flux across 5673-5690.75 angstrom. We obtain 6.29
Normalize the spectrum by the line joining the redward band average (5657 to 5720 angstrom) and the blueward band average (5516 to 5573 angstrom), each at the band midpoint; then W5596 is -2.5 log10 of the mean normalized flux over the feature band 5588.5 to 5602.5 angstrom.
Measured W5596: 0.04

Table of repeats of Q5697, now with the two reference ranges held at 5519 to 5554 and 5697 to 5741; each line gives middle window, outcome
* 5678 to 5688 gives -0.18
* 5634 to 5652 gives 0.29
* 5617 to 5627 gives 0.08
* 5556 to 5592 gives -0.24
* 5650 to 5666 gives 0.39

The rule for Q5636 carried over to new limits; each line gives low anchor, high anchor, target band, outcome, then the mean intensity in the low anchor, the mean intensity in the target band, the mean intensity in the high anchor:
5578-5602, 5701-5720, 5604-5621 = -0.03 mag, 6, 6.21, 6.1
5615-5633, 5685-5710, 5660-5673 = -0.01 mag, 6.06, 6.08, 6.02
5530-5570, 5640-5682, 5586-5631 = 0.01 mag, 6.06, 6.05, 6.14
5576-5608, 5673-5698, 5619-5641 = 0.02 mag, 6.04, 6.02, 6.22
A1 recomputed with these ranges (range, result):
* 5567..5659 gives 6.07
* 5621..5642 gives 6.01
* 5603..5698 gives 6.12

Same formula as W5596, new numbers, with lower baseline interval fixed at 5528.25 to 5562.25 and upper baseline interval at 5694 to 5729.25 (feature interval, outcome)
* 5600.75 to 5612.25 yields -0.02 mag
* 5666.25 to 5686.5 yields -0.03 mag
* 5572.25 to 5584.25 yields -0.03 mag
